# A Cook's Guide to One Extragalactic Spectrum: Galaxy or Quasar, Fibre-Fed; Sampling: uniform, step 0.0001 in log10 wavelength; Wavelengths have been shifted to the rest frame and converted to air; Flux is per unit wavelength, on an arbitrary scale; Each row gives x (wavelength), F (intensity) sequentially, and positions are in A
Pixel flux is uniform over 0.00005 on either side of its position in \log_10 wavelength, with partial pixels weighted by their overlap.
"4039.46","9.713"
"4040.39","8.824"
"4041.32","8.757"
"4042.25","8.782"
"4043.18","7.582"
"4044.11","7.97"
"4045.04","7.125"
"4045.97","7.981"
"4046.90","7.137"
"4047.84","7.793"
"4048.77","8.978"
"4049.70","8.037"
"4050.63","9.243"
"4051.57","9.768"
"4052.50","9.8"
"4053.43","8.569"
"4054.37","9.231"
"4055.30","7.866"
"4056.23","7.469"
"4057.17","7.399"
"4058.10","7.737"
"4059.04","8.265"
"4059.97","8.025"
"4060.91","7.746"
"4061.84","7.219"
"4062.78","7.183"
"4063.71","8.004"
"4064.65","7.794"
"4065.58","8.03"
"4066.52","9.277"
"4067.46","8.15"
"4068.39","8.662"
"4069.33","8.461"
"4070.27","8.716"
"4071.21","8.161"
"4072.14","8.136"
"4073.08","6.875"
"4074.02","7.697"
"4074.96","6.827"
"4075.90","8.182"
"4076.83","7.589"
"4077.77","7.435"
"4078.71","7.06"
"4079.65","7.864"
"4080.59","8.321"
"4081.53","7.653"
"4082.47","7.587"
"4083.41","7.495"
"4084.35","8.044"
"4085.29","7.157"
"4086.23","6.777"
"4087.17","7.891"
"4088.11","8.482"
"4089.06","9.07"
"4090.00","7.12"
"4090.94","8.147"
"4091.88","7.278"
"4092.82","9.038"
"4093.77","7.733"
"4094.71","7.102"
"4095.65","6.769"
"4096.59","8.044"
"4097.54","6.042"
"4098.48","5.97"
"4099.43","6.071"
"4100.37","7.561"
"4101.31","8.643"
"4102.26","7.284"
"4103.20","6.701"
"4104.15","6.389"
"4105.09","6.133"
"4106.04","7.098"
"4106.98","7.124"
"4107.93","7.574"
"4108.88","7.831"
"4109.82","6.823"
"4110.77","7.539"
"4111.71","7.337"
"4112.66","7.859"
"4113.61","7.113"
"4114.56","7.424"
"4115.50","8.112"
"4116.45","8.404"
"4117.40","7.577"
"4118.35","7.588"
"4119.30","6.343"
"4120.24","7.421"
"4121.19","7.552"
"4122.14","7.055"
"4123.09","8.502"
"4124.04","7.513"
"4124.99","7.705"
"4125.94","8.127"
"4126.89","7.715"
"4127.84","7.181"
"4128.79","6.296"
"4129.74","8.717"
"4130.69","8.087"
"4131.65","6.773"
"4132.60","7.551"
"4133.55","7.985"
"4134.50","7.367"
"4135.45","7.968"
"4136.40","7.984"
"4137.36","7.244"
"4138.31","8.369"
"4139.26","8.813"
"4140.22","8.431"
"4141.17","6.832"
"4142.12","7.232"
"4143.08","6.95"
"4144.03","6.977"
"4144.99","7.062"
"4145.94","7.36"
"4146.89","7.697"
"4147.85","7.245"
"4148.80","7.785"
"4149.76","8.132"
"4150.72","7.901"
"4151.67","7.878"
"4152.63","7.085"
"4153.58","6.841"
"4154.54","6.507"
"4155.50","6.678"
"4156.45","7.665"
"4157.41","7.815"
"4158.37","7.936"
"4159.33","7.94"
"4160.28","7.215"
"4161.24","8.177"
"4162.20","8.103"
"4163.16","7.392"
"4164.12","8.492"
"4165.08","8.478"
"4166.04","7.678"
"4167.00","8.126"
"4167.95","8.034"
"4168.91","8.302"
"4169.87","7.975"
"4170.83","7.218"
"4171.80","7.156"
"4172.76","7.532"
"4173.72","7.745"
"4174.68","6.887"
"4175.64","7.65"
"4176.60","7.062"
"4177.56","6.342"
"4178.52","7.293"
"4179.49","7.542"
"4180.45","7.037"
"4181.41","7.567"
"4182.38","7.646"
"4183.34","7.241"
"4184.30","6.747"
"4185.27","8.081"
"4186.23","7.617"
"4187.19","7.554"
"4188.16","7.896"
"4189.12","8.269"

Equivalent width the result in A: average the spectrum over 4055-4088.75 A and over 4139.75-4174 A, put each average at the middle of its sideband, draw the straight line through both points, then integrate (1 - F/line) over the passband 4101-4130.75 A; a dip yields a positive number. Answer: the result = 1.0 A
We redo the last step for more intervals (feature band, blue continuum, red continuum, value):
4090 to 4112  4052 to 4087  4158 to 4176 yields 1.81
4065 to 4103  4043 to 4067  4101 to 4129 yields 0.39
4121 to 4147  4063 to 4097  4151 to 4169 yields 0.46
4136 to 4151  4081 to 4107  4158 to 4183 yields -0.16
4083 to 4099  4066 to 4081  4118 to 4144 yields 0.64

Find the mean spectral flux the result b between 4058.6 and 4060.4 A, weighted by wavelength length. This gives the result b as 8.17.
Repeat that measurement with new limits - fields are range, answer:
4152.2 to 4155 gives 6.82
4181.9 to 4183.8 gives 7.46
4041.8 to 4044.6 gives 8.11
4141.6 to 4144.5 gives 7.05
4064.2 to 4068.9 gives 8.39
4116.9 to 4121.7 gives 7.3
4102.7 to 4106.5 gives 6.58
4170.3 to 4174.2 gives 7.41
